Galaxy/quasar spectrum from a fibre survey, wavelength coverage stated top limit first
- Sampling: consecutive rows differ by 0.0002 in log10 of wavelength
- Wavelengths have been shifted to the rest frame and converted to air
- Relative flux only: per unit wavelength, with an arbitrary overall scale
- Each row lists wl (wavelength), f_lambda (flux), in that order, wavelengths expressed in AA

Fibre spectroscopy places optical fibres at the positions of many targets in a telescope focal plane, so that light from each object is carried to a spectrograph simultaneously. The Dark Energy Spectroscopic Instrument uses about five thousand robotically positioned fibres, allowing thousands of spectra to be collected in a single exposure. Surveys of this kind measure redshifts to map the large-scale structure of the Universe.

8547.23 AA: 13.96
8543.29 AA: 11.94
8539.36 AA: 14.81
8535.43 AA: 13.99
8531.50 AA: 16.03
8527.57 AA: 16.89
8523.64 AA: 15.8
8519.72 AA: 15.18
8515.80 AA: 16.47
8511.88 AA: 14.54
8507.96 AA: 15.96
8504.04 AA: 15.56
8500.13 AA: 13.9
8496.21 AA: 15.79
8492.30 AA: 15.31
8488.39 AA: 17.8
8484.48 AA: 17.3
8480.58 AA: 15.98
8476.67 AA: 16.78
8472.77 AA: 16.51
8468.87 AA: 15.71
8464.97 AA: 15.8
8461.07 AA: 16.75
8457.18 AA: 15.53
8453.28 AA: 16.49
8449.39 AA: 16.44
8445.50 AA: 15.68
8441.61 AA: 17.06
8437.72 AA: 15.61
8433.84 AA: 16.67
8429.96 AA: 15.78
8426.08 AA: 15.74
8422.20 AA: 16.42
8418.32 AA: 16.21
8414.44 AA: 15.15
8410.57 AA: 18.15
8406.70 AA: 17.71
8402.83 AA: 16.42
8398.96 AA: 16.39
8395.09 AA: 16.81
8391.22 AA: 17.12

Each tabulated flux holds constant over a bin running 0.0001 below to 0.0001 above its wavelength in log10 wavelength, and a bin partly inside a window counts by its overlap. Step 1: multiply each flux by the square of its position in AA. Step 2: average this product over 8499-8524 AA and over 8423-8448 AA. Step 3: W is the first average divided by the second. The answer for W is 0.97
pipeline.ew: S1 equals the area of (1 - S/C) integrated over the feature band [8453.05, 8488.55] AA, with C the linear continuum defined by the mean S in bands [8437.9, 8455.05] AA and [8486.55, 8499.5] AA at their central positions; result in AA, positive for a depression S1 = -0.49 AA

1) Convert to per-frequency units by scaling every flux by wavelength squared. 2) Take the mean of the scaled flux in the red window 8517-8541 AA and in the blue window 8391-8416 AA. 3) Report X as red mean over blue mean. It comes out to 0.9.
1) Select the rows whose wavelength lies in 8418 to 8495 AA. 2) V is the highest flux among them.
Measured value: 17.8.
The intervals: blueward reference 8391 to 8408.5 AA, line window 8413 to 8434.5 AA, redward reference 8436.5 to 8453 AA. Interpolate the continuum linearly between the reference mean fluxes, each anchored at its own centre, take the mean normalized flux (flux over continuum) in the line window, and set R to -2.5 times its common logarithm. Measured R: 0.04 mag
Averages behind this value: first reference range 16.9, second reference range 16.3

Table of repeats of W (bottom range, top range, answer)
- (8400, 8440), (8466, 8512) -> 0.99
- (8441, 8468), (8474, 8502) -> 1.00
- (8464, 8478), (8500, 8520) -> 0.96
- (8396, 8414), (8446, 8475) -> 0.96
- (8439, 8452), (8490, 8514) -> 0.94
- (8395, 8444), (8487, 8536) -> 0.97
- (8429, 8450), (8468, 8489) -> 1.04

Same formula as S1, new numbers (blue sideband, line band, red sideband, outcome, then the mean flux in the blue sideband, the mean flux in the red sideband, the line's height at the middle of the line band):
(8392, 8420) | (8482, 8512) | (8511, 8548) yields -0.8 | 16.7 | 15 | 15.5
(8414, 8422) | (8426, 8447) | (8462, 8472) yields -0.3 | 15.9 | 15.9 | 15.9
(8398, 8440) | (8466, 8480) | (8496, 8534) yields -0.3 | 16.4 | 15.6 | 15.9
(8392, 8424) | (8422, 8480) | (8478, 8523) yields 0.3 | 16.7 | 15.8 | 16.3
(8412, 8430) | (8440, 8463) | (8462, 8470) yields -0.6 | 15.9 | 15.9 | 15.9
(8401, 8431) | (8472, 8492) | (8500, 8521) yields -1.3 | 16.5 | 15.4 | 15.7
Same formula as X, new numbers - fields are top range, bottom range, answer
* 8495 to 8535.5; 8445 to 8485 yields 0.97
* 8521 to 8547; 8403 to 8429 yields 0.92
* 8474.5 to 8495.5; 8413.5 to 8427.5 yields 1.06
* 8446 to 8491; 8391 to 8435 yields 1.01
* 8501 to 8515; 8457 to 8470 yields 0.97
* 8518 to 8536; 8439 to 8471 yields 0.99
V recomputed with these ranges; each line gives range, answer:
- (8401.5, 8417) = 18.15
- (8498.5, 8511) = 15.96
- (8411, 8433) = 16.42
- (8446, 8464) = 16.75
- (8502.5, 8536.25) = 16.89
